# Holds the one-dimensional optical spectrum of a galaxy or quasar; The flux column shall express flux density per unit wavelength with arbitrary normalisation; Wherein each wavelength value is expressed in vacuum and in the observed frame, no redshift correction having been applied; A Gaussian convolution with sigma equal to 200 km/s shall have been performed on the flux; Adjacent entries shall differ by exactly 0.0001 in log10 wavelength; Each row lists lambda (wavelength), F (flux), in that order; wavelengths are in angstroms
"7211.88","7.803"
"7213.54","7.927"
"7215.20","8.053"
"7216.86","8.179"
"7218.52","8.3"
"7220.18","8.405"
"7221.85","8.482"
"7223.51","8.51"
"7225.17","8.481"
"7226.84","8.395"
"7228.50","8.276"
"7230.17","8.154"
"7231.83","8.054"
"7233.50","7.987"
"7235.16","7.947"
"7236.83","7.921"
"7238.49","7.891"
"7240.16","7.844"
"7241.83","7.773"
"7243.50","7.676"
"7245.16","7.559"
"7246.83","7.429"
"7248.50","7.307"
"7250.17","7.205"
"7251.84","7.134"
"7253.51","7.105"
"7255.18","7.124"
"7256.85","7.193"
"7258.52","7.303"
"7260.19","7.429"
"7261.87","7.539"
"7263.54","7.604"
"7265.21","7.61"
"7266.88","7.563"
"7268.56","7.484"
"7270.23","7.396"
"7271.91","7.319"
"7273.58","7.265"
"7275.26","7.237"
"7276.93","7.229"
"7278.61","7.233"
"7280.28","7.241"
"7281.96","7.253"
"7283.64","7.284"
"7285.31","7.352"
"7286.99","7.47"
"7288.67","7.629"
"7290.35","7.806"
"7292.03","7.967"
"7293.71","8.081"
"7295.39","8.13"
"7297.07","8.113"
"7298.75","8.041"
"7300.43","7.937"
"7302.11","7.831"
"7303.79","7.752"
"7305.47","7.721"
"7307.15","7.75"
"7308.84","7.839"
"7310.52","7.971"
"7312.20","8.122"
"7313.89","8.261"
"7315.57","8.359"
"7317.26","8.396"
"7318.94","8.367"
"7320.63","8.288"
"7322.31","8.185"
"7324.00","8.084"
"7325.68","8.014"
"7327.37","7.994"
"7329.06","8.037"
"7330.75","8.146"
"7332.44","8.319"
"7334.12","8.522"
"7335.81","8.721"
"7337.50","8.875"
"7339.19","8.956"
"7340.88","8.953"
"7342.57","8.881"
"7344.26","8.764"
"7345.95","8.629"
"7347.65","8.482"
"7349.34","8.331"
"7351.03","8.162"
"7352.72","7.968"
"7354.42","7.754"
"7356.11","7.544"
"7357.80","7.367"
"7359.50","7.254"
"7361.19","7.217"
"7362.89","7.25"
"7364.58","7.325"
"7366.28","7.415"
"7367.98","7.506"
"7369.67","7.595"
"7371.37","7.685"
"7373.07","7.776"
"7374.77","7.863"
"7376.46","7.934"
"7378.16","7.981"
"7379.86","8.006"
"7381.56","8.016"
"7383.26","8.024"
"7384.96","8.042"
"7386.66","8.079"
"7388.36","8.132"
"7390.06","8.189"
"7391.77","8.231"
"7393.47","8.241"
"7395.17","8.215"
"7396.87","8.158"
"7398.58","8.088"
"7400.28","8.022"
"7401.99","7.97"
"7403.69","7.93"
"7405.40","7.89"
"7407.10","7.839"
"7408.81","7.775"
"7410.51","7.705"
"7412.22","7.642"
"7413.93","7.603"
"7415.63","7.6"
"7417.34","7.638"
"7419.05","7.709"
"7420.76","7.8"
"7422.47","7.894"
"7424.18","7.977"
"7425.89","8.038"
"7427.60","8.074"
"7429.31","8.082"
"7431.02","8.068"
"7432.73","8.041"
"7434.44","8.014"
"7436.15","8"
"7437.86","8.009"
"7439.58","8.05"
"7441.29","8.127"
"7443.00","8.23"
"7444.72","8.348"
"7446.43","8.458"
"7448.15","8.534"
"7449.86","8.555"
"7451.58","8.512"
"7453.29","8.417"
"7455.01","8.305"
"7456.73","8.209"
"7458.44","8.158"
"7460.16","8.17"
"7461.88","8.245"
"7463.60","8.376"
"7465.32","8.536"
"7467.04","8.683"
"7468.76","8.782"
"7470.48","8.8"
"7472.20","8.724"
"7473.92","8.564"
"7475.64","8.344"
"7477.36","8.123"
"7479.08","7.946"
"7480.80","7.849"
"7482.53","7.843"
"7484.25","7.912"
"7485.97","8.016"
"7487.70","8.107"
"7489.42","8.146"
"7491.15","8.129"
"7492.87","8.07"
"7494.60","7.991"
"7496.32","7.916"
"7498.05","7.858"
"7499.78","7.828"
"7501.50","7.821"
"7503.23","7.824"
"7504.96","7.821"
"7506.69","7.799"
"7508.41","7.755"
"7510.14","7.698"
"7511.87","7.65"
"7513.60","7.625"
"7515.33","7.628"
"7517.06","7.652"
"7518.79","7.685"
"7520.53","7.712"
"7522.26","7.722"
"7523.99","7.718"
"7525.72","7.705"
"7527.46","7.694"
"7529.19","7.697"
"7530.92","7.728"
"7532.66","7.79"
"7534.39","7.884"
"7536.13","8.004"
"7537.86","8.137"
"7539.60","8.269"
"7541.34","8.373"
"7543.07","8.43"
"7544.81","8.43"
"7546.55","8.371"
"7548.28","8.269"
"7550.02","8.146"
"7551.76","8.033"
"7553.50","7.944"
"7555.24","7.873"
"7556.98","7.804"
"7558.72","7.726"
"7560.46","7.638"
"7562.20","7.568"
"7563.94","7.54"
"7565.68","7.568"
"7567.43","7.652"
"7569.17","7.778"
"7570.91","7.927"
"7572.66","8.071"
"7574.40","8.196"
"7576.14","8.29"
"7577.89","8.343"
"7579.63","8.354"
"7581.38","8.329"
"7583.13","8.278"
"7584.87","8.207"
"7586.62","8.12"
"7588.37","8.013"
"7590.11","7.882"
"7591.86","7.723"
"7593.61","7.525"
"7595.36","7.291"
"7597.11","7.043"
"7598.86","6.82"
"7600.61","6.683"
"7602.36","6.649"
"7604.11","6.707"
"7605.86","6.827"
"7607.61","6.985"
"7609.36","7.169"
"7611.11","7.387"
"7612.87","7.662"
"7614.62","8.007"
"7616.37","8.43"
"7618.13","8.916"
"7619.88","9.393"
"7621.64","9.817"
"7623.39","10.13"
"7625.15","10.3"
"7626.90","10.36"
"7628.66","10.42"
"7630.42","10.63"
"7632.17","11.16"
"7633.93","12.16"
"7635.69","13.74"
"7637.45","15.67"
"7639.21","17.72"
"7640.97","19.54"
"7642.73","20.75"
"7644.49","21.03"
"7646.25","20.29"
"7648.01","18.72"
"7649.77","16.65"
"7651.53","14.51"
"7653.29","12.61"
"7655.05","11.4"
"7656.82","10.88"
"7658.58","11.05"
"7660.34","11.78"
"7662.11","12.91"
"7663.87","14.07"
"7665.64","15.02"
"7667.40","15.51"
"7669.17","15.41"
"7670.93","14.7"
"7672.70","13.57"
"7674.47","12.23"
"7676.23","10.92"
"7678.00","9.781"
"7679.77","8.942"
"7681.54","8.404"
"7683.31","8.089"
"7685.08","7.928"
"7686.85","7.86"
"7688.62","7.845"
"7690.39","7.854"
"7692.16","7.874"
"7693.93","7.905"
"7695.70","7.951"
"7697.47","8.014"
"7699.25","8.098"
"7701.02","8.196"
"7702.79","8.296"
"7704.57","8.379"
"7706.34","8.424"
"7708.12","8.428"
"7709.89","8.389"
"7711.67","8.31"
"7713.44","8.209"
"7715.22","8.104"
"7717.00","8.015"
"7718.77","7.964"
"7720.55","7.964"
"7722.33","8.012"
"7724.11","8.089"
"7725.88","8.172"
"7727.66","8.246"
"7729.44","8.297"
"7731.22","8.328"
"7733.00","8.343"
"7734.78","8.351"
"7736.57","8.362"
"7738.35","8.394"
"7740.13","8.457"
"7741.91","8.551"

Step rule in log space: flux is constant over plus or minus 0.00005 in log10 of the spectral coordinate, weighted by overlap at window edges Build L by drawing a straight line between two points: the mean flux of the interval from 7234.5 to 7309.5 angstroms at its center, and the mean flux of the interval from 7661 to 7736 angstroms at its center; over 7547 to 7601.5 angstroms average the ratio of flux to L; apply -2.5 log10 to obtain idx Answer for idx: 0.14 mag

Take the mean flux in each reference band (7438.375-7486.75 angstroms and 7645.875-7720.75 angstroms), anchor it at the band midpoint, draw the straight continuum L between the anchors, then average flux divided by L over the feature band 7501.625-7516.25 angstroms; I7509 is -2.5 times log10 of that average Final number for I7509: 0.14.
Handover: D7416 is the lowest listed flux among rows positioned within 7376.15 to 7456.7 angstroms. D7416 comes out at 7.6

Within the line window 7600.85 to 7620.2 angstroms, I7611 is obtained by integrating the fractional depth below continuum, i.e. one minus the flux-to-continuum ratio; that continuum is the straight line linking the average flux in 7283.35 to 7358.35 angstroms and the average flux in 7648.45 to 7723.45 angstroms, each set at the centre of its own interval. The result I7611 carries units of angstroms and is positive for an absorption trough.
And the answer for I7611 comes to 4.4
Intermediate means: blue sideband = 8.13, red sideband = 10.2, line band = 7.57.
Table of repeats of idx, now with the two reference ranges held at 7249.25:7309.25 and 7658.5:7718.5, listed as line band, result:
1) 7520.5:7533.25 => 0.16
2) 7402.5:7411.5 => 0.06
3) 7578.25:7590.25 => 0.13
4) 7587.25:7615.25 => 0.27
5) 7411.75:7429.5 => 0.07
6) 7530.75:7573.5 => 0.14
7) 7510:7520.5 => 0.16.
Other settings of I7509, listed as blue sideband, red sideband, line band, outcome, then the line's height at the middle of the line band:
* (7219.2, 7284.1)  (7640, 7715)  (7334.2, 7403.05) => 0.086 mag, 8.71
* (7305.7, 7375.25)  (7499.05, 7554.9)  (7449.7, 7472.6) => -0.065 mag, 7.96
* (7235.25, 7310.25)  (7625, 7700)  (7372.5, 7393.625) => 0.115 mag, 8.93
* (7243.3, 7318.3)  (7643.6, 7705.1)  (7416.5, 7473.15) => 0.129 mag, 9.26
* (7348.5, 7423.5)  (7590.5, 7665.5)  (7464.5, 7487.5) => 0.102 mag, 9.13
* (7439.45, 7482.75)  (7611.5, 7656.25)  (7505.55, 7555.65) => 0.283 mag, 10.3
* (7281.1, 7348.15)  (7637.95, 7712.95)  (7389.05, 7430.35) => 0.149 mag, 9.1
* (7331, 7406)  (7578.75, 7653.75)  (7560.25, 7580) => 0.278 mag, 10.2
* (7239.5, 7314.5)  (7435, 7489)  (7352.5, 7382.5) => 0.041 mag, 7.92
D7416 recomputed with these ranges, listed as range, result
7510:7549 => 7.625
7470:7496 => 7.843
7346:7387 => 7.217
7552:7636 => 6.649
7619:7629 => 9.393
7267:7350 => 7.229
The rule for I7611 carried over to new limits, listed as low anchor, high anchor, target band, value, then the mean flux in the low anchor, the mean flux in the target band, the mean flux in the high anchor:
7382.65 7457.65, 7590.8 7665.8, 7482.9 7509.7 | 3.9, 8.06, 7.93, 11.4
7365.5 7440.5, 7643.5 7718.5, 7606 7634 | 3.2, 7.92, 9.16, 11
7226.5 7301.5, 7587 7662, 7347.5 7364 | 1.5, 7.61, 7.7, 11.1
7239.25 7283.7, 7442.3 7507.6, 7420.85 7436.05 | 0.0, 7.38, 8.01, 8.21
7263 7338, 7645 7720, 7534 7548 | 2.1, 7.86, 8.25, 10.7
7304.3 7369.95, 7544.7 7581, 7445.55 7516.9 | -1.1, 8.09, 8.13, 7.97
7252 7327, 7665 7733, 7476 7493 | 0.8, 7.7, 8.02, 9.22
